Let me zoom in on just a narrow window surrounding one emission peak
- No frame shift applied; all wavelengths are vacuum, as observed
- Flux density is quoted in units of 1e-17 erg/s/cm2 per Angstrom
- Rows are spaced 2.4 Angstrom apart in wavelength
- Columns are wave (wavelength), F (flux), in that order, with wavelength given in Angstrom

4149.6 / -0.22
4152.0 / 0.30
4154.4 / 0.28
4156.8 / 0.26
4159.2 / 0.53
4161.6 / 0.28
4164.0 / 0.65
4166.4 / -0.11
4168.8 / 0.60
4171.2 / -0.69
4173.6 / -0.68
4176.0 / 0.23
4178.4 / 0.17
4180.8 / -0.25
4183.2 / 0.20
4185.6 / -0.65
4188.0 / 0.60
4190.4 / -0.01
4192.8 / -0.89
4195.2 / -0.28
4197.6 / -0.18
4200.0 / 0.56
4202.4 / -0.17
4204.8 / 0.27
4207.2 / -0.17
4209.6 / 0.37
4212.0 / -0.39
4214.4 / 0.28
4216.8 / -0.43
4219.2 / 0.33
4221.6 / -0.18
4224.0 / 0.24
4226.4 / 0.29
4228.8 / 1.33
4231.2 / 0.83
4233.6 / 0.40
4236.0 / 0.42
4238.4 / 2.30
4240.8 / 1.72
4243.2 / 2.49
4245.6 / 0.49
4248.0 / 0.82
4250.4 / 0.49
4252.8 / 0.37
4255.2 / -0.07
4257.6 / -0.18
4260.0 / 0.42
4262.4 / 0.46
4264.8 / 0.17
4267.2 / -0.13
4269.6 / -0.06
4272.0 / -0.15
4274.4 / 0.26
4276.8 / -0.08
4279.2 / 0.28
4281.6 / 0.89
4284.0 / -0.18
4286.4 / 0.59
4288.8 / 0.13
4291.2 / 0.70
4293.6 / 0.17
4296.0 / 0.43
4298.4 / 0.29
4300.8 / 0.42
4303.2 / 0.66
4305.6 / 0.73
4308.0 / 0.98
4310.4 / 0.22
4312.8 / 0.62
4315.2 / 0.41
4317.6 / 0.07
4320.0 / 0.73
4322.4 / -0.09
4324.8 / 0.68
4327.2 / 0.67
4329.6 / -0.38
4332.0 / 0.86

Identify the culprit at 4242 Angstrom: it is [O II]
